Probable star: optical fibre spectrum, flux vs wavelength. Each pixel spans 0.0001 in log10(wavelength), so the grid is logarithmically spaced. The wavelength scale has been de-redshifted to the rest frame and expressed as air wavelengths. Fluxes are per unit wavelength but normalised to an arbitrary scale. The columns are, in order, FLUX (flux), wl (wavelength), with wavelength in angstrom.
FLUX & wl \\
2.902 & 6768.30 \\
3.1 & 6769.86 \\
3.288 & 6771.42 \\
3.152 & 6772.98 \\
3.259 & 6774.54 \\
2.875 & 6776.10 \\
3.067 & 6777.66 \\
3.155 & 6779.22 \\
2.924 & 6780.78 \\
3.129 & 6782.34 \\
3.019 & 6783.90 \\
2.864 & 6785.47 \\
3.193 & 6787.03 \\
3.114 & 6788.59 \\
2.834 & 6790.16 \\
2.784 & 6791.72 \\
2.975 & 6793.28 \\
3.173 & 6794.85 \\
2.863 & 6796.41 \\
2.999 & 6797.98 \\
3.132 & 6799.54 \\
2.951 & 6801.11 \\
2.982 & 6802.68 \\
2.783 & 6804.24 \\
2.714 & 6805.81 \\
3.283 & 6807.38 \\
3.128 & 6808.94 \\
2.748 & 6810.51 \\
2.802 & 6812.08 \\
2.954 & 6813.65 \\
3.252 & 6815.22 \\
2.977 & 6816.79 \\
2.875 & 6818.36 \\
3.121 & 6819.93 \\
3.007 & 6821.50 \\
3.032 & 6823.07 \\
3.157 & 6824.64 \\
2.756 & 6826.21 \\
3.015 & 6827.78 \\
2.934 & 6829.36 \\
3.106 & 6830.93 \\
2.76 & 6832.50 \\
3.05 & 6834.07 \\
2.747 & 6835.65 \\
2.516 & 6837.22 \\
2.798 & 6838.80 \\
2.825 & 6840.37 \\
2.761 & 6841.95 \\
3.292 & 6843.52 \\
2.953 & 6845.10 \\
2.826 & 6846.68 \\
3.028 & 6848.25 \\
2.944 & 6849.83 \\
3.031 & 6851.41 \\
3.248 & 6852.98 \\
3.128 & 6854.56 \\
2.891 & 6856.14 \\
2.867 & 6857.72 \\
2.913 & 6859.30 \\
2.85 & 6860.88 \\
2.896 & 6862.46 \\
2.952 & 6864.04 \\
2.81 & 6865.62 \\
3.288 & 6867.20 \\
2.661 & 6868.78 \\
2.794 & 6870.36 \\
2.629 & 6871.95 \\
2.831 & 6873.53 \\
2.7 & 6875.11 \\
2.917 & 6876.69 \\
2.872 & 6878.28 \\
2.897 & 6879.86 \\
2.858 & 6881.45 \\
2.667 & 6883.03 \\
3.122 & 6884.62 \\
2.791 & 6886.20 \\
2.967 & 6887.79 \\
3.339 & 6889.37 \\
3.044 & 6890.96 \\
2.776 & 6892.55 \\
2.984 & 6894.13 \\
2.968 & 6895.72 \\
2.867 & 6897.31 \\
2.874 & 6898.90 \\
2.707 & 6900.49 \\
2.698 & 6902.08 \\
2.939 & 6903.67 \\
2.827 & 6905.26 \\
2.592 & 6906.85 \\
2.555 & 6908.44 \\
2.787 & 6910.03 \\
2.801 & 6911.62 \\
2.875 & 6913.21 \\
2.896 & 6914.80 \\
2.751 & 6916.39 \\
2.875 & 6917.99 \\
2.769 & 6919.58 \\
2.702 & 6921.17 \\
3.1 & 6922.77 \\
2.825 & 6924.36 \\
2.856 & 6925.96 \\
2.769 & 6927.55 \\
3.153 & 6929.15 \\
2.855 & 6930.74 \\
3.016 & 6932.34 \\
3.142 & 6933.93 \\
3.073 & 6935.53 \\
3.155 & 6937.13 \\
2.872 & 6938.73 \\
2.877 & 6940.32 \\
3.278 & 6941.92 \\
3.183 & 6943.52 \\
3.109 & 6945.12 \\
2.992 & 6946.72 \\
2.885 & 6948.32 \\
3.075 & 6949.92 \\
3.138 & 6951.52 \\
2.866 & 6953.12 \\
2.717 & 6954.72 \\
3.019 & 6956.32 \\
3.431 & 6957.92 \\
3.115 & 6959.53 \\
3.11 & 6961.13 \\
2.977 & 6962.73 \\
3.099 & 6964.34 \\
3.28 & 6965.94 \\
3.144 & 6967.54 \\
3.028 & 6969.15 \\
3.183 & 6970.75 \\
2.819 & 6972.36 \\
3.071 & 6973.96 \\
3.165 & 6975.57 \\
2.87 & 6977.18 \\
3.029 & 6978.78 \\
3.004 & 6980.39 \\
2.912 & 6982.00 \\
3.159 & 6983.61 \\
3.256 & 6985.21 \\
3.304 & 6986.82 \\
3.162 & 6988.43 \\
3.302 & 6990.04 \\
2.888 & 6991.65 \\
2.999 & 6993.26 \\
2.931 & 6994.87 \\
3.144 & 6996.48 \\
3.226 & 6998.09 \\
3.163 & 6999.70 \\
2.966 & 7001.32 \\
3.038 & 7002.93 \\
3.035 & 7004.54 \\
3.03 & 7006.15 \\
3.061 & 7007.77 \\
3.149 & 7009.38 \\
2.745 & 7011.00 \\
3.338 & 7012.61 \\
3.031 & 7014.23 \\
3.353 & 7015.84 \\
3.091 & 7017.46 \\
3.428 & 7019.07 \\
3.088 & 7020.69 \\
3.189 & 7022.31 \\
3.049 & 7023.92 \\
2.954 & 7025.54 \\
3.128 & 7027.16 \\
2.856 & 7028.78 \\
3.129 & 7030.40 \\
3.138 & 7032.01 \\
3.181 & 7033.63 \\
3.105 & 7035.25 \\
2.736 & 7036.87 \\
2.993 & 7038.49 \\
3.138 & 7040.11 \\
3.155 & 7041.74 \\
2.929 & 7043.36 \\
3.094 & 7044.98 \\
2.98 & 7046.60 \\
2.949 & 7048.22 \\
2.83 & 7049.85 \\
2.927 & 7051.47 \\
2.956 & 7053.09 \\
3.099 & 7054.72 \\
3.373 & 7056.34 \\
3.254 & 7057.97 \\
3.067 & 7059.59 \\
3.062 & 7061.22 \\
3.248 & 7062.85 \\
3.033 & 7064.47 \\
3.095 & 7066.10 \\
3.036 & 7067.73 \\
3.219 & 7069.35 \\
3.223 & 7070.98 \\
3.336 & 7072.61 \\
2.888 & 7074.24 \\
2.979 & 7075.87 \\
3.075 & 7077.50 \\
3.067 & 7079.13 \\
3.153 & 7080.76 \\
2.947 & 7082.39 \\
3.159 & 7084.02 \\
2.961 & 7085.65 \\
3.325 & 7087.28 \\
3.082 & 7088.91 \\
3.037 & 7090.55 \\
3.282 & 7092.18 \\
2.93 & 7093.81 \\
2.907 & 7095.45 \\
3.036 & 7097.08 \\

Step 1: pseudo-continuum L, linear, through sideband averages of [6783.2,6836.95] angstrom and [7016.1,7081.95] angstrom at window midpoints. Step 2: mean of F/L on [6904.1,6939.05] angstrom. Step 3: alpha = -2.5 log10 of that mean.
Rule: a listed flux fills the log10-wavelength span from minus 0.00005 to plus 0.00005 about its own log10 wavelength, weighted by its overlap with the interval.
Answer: 0.05 mag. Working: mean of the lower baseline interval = 2.97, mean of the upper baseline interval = 3.08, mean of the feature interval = 2.88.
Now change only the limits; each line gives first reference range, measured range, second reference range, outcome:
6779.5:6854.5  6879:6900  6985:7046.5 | 0.03 mag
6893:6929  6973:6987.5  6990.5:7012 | -0.03 mag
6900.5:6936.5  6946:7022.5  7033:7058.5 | -0.05 mag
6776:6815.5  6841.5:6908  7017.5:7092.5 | 0.04 mag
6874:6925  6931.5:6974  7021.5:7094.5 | -0.05 mag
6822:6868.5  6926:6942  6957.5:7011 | 0.01 mag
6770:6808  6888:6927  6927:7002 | 0.07 mag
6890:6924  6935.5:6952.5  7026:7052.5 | -0.06 mag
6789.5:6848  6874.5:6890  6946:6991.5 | 0.03 mag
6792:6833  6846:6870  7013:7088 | 0.02 mag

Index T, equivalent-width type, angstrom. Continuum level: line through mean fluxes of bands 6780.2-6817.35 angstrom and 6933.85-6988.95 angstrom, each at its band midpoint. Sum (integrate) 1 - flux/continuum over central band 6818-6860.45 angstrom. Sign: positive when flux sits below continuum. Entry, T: 0.8 angstrom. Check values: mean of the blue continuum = 2.98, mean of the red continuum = 3.07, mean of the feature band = 2.95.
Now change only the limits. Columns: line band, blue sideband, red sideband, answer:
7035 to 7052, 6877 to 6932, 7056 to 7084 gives 0.5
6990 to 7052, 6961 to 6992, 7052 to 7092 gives 0.8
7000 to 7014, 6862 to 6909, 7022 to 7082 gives -0.2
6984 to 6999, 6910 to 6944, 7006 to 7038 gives -0.5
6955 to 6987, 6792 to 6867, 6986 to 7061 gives -0.4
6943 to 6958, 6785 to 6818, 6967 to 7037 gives 0.2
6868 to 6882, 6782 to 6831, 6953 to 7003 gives 1.1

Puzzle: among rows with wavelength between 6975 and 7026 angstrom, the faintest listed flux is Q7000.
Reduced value 2.745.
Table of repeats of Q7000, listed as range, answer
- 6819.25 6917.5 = 2.516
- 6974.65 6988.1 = 2.87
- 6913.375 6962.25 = 2.702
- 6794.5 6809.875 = 2.714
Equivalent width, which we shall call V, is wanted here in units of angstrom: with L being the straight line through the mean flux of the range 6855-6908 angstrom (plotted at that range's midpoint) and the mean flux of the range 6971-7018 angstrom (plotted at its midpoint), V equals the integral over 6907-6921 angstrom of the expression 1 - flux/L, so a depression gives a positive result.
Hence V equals 0.7 angstrom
